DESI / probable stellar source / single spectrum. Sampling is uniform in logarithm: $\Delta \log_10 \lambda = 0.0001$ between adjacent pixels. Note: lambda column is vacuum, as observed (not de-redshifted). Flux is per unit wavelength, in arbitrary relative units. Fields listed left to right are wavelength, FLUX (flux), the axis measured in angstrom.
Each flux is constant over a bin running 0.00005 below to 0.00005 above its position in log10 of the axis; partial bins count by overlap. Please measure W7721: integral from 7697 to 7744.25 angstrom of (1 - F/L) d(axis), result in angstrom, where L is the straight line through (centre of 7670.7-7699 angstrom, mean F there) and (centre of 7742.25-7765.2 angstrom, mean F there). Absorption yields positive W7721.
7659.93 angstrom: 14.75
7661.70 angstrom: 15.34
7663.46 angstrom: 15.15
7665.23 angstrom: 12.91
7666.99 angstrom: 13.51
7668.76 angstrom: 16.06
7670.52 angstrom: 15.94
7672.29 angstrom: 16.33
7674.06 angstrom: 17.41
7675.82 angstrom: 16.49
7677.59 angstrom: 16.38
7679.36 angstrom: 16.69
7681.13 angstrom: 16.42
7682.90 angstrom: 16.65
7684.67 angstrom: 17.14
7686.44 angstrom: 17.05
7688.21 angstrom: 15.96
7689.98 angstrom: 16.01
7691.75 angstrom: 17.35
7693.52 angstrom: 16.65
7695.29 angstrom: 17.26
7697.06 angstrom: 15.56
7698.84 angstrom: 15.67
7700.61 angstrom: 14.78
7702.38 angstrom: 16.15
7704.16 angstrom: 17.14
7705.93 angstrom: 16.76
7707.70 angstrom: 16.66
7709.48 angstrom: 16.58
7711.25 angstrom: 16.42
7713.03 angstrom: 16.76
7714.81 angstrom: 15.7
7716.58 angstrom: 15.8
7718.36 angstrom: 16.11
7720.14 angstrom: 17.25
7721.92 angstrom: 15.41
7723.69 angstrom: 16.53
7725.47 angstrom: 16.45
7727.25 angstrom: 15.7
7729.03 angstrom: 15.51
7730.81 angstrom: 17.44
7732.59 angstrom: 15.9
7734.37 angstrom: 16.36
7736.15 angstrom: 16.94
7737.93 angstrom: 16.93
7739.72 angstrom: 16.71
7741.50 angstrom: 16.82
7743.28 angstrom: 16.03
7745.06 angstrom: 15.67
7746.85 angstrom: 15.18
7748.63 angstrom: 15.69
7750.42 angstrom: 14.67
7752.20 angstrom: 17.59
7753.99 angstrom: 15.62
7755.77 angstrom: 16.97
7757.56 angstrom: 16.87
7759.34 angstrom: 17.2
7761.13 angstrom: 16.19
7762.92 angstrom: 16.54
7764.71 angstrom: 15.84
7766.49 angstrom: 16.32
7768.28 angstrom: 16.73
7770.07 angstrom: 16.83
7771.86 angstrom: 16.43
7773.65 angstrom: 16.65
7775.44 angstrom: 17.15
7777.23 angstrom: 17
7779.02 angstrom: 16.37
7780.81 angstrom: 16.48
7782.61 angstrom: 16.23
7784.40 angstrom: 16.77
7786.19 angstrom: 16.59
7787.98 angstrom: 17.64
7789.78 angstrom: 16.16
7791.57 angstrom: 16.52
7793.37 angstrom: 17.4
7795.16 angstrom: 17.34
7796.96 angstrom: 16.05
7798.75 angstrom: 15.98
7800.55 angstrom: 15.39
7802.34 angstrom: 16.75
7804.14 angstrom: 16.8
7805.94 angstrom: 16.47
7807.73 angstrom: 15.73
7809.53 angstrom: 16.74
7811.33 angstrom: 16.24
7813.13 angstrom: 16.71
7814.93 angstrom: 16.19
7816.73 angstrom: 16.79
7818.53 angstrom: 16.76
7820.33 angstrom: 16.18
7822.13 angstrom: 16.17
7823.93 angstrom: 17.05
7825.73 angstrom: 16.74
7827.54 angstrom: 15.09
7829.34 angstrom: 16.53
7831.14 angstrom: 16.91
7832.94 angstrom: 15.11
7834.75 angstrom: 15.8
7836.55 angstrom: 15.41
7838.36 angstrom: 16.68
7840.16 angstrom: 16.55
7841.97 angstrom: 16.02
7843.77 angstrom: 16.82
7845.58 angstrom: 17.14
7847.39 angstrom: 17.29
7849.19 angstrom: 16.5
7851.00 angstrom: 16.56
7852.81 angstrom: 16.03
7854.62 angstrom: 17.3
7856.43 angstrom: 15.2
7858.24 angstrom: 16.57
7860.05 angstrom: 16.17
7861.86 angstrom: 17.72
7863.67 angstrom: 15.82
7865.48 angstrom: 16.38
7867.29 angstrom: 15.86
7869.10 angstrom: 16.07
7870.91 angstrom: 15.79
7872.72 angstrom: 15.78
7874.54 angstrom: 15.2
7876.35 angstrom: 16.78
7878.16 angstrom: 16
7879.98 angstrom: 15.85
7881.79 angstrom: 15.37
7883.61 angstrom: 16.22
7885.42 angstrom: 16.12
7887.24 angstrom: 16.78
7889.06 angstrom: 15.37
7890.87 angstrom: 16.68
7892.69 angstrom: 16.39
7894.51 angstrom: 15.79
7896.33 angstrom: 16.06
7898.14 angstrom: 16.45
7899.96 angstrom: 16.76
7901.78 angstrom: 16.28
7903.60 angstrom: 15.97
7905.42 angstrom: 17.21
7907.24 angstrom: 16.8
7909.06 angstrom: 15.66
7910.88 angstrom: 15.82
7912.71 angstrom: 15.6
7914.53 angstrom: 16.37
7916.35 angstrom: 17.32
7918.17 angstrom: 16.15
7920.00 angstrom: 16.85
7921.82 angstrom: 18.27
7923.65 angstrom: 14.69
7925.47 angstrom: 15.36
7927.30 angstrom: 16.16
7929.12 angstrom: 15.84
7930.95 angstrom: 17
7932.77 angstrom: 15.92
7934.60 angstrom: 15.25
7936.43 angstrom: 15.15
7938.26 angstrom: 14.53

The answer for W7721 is 0.1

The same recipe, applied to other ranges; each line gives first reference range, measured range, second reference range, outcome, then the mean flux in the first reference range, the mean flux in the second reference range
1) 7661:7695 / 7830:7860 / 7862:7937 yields -0.4 angstrom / 16.1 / 16.1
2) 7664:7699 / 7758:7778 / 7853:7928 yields -0.5 angstrom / 16.2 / 16.2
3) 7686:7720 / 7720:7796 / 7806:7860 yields -0.5 angstrom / 16.3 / 16.4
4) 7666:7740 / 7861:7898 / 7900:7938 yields 0.2 angstrom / 16.3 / 16.2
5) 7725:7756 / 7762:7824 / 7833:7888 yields -1.2 angstrom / 16.2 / 16.2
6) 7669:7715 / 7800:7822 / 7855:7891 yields -0.2 angstrom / 16.5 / 16.1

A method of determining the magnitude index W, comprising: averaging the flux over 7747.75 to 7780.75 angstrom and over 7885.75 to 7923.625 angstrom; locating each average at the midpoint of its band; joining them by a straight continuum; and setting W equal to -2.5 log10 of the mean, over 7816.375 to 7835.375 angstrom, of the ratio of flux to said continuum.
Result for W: 0.01 mag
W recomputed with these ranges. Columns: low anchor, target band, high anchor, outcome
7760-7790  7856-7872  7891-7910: 0.01 mag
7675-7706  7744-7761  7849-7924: 0.01 mag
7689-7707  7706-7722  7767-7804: 0.00 mag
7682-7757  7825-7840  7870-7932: 0.01 mag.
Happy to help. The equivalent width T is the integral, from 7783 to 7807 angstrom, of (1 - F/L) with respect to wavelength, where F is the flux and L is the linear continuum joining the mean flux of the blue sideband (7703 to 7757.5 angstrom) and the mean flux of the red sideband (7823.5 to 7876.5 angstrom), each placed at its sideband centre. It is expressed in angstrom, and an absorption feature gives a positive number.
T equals -0.43 angstrom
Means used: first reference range 16.3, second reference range 16.3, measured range 16.6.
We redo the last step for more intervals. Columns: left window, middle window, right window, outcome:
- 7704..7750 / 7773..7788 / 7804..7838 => -0.40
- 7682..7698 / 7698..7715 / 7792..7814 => 0.32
